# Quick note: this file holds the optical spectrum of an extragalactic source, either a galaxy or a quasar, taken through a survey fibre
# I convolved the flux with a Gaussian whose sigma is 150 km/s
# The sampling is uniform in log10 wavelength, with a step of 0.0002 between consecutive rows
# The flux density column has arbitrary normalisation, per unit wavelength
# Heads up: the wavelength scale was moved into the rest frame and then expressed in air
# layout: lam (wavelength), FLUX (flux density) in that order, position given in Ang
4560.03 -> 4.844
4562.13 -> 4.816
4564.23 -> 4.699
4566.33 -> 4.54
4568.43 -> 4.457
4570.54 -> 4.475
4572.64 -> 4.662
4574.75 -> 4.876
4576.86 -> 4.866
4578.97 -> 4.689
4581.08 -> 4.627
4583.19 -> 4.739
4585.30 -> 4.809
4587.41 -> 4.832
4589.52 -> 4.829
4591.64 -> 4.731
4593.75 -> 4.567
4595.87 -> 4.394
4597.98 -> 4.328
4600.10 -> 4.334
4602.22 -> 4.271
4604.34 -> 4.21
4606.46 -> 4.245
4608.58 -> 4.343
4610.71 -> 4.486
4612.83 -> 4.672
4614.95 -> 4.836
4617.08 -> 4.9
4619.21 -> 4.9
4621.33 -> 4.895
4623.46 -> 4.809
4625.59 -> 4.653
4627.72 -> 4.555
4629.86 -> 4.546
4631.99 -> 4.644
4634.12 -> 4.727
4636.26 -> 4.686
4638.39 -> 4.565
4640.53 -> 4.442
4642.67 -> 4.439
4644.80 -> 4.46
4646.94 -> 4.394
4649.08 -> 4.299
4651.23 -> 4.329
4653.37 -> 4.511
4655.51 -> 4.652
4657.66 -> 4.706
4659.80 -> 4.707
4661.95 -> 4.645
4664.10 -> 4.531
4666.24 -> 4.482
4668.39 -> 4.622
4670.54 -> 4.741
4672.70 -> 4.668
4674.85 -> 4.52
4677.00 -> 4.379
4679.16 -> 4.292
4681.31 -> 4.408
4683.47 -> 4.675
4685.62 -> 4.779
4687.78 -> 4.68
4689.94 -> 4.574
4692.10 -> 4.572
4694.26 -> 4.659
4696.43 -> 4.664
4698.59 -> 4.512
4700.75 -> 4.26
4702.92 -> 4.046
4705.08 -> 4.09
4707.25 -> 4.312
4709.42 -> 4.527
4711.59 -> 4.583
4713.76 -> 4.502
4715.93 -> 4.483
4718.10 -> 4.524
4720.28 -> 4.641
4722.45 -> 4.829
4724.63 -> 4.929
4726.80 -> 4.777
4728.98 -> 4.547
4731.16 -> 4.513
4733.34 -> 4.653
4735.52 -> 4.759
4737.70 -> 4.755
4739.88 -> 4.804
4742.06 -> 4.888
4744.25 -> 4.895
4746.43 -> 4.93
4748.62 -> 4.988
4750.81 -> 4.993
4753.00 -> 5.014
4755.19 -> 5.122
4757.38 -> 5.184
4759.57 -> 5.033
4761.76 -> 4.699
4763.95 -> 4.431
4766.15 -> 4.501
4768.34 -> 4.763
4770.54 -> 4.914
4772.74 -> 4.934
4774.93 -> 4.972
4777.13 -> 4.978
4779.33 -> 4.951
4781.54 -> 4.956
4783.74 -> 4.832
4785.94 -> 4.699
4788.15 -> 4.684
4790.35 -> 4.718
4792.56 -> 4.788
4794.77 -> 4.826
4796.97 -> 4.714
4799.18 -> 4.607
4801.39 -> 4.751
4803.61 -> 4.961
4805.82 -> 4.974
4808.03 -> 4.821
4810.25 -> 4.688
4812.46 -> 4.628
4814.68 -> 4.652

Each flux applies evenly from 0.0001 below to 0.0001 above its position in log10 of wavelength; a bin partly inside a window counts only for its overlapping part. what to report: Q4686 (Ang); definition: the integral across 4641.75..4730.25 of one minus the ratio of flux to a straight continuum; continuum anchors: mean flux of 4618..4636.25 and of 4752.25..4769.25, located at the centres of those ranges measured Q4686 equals 4.4 Ang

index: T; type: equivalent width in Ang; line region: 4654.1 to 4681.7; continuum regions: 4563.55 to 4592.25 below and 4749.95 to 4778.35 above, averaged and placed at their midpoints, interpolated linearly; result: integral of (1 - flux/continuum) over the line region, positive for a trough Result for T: 1.3 Ang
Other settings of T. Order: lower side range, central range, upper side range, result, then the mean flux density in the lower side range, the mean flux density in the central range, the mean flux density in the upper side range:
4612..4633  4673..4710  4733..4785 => 2.60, 4.74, 4.47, 4.88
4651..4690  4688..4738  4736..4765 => 2.09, 4.58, 4.55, 4.9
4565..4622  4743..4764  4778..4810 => -0.83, 4.61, 4.95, 4.8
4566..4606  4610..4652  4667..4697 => -0.26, 4.59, 4.61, 4.58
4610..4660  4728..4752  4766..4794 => -0.11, 4.62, 4.79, 4.83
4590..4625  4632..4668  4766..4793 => 0.70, 4.56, 4.54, 4.83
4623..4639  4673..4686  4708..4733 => 0.36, 4.64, 4.51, 4.62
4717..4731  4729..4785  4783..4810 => -1.42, 4.69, 4.85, 4.78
